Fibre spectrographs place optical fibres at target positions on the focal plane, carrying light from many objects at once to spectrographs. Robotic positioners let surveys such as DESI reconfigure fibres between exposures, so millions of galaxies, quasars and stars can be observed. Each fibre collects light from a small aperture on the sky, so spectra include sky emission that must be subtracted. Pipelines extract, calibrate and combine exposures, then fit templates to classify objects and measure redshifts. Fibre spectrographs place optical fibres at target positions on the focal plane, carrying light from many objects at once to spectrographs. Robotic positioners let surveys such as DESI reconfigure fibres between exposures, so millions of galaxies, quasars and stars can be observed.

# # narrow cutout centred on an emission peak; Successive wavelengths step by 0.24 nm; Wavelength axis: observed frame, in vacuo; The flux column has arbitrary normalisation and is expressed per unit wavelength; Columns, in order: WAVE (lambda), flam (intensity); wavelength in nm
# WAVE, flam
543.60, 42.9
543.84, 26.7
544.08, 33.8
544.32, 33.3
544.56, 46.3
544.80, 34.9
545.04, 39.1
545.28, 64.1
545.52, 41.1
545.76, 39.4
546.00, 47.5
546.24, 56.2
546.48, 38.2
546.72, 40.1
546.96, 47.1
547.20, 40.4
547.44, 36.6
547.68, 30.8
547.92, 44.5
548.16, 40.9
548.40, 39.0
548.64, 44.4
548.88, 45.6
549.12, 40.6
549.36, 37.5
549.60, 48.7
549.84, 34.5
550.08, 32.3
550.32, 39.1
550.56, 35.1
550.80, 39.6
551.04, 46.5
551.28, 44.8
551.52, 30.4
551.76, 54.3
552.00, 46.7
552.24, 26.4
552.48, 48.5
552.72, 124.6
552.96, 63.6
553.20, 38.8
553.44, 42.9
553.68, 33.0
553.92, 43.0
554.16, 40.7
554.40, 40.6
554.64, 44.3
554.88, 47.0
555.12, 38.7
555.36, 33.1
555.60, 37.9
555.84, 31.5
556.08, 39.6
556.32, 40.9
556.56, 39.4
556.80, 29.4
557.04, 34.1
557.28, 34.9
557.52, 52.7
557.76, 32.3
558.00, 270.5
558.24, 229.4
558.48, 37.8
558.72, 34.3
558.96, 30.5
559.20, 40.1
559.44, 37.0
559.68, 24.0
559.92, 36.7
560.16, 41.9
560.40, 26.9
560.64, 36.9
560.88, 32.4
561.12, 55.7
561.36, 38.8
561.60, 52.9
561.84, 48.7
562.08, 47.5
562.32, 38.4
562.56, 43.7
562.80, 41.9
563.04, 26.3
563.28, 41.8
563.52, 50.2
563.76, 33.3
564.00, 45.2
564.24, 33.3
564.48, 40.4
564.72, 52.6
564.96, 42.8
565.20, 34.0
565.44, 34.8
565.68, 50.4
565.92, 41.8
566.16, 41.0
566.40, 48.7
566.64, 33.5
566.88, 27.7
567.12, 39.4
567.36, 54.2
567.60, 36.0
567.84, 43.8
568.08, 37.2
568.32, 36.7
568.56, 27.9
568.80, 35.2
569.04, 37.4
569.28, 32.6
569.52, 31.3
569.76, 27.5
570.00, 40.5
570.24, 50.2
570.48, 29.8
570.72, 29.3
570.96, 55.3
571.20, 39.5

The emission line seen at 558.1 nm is [O III]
